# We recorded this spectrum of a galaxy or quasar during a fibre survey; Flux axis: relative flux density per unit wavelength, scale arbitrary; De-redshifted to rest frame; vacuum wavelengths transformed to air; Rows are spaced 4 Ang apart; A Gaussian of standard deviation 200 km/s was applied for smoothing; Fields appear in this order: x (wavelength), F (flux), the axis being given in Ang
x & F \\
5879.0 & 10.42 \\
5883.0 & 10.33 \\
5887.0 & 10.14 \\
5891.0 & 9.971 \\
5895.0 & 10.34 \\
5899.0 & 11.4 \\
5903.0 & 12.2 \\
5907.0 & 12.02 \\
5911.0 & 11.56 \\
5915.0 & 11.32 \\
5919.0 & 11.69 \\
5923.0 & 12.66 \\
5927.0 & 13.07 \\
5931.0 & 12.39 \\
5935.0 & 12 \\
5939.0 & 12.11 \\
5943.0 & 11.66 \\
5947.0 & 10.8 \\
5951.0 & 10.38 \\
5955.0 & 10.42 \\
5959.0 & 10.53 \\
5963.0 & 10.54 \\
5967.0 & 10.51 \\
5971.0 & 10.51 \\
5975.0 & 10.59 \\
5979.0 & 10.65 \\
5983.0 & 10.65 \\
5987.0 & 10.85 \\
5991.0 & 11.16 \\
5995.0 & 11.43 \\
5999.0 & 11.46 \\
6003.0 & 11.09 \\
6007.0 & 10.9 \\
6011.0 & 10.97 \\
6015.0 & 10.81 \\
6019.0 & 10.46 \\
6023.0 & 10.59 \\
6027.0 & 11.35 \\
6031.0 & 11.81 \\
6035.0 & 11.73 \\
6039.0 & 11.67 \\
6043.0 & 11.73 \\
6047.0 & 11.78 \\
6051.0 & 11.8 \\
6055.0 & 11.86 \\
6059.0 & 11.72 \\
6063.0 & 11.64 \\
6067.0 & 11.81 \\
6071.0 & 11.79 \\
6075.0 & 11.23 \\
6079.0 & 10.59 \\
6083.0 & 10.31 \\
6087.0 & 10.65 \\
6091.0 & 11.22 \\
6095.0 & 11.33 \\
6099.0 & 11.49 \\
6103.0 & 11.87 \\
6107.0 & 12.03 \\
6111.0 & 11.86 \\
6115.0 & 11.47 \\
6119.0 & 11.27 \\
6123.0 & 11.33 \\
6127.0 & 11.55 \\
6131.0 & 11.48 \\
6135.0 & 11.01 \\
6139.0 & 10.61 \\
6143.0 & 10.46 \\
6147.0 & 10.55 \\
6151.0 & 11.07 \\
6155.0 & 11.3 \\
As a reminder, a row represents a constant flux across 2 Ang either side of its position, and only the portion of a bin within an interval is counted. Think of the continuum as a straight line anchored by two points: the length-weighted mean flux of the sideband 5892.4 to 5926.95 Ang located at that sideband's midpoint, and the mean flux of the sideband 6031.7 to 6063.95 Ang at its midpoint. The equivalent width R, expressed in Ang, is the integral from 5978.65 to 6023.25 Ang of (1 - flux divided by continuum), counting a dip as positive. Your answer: 3.0 Ang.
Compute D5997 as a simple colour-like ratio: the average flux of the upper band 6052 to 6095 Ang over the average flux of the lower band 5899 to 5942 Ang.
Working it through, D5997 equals 0.9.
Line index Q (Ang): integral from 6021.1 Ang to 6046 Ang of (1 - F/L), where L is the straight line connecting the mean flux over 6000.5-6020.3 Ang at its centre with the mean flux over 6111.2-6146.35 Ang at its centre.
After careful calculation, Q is -1.3 Ang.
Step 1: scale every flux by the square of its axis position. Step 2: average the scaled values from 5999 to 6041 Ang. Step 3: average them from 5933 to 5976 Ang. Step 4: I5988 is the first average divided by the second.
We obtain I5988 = 1.0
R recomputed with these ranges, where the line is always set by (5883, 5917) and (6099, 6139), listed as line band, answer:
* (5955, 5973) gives 1.10 Ang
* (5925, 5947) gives -1.92 Ang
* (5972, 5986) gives 0.73 Ang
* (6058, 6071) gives -0.40 Ang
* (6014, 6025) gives 0.68 Ang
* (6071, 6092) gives 1.00 Ang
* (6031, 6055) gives -0.87 Ang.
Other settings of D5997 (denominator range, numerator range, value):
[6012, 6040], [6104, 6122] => 1.04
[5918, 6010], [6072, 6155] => 1.00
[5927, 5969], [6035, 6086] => 1.02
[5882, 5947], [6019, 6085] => 0.99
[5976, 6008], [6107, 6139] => 1.04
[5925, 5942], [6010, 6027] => 0.87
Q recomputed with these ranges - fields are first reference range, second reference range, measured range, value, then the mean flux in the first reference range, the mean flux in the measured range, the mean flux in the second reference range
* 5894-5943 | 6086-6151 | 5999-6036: 1.6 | 11.9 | 11.1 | 11.3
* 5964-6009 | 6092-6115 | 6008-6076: -1.2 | 10.9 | 11.5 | 11.7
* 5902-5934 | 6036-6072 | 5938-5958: 1.7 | 12.1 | 11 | 11.8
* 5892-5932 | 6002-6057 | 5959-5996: 2.6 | 11.8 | 10.7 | 11.3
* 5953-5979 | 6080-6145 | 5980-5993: -0.3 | 10.5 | 10.9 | 11.2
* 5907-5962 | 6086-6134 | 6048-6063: -0.3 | 11.6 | 11.8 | 11.5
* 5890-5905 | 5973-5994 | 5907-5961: -3.2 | 11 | 11.6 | 10.8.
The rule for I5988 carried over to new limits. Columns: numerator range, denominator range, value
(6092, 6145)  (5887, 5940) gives 1.04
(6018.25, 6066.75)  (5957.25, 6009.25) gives 1.09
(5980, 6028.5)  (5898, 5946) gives 0.94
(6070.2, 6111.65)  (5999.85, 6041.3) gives 1.03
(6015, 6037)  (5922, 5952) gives 0.97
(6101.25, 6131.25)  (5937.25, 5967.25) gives 1.13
